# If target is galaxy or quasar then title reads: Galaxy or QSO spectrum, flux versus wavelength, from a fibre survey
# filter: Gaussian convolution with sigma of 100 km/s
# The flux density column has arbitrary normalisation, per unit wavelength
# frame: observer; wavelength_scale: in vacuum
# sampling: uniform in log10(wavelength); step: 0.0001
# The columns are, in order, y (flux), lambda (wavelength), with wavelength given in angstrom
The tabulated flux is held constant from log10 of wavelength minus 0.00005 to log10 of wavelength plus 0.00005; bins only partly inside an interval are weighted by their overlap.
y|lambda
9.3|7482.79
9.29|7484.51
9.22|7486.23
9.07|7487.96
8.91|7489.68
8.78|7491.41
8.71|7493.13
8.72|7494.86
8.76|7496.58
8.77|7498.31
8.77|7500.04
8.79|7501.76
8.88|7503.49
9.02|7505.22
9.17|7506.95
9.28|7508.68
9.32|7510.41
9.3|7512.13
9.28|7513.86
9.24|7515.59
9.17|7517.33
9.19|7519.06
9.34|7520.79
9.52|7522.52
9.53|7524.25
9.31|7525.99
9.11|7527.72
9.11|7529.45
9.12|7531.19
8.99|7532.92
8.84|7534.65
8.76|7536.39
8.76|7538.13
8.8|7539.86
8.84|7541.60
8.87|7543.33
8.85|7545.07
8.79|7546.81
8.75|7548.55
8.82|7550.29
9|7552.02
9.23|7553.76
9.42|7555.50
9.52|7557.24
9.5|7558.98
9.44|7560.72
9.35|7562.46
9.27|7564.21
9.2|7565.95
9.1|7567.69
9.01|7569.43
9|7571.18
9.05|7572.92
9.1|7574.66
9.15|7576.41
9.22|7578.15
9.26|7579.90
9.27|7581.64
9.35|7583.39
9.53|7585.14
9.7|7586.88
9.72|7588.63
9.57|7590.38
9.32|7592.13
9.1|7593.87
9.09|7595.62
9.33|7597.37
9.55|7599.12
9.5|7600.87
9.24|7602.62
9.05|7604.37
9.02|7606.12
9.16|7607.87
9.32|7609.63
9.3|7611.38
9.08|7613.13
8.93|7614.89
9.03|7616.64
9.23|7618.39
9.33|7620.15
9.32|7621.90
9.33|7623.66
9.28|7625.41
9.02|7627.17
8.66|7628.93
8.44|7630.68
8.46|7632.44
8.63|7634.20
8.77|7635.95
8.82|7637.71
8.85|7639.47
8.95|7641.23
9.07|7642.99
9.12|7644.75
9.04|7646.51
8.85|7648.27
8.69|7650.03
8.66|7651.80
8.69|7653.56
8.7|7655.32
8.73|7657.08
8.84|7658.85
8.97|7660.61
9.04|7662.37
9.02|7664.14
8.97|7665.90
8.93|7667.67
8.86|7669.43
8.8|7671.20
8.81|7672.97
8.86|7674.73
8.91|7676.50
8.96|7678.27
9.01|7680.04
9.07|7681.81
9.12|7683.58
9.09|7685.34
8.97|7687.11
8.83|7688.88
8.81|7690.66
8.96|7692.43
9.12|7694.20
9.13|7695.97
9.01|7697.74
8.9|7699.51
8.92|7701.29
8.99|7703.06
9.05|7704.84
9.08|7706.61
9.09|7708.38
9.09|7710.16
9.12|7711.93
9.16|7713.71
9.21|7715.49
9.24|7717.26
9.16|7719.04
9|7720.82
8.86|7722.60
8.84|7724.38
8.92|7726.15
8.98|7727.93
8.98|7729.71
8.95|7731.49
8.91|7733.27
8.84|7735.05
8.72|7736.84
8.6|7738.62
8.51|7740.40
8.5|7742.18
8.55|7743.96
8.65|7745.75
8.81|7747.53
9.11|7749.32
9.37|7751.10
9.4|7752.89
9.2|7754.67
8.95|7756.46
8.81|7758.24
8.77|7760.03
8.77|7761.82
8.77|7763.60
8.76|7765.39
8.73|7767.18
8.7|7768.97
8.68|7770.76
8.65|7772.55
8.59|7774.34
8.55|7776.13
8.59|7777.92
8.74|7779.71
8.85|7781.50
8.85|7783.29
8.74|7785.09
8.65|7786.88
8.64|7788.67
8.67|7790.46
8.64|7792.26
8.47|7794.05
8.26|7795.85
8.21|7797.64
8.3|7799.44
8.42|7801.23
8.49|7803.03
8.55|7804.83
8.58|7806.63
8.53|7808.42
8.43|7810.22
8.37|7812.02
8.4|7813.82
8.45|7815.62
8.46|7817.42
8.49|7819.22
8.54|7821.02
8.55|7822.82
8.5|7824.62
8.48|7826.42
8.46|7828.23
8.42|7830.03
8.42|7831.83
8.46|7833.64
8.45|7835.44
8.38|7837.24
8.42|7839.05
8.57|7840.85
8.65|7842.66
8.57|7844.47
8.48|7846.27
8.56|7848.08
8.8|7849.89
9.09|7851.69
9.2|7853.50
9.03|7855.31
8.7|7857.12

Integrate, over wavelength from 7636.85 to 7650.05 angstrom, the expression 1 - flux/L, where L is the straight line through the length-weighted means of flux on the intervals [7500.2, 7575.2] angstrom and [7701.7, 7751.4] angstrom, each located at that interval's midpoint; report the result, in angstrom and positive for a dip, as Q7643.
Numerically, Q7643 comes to 0.1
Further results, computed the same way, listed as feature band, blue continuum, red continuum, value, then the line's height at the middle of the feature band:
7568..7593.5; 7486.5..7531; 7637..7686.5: -0.83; 9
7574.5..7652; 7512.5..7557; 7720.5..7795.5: -1.30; 8.97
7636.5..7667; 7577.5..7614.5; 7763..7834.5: 0.74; 9.1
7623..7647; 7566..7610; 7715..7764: 0.71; 9.15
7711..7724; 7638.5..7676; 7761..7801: -0.51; 8.76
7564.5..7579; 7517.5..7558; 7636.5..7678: -0.16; 9.01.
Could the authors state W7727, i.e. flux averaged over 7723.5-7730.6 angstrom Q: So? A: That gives 8.94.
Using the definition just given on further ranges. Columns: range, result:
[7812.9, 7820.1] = 8.45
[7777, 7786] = 8.75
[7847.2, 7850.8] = 8.69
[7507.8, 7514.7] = 9.3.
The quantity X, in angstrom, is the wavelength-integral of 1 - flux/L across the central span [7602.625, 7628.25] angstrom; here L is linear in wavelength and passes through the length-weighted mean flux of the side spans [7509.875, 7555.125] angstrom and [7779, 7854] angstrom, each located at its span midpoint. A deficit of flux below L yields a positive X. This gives -0.7 angstrom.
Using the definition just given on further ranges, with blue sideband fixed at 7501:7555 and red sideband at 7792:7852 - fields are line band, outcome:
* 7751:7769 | -0.6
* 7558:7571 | -0.4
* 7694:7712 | -0.7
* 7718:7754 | -1.0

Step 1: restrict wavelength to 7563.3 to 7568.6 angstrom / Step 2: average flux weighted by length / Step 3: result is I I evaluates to 9.19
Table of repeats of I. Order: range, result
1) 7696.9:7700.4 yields 8.95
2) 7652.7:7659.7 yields 8.74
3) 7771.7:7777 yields 8.6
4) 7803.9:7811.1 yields 8.52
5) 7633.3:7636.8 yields 8.71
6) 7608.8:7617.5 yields 9.13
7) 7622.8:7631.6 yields 8.95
